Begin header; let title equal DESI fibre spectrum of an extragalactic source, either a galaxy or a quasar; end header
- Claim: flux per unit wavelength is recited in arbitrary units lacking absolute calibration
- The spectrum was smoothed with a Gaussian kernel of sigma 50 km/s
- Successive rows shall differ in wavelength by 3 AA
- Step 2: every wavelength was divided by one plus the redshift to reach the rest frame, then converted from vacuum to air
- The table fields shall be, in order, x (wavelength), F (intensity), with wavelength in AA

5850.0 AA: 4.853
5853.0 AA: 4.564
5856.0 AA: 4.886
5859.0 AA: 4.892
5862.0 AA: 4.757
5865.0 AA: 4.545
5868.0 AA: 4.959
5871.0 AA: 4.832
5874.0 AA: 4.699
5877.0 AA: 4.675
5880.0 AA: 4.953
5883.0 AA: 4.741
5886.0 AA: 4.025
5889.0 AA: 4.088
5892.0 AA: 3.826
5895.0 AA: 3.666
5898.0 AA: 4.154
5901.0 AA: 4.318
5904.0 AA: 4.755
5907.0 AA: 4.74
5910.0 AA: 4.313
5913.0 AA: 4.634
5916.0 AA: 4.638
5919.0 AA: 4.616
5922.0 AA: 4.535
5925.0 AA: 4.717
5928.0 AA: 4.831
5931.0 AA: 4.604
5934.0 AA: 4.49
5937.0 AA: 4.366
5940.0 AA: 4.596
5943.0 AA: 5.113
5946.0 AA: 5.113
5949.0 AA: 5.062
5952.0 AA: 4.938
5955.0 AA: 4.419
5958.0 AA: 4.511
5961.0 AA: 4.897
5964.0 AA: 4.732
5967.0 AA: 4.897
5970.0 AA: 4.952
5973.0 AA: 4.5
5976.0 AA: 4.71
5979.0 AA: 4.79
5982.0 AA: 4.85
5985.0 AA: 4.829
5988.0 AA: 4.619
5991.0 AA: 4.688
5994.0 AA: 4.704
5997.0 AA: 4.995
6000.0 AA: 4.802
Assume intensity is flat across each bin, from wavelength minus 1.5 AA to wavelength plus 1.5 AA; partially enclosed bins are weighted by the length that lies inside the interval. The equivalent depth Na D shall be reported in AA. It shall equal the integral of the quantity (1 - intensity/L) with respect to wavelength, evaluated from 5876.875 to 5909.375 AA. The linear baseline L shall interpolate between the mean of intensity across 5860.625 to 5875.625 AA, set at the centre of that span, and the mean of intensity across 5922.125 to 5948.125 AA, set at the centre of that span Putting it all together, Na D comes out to 2.8 AA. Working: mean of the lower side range 4.76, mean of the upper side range 4.73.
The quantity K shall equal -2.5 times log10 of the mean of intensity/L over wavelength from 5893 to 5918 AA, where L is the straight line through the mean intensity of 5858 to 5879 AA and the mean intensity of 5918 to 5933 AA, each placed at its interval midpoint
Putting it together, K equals 0.07 mag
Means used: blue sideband 4.77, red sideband 4.66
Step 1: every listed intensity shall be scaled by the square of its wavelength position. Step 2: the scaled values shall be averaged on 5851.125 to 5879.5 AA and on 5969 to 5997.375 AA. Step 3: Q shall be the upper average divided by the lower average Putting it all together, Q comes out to 1.0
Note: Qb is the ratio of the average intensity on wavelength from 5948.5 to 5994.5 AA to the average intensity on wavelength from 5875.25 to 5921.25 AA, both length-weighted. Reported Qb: 1.08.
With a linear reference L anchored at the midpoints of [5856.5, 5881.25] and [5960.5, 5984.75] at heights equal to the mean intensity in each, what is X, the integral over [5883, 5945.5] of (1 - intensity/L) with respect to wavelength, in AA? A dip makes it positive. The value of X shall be 4.2 AA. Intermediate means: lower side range 4.79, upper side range 4.79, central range 4.47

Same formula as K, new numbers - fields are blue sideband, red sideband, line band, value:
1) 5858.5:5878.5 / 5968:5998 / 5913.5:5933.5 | 0.03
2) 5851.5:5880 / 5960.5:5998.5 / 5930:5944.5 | 0.03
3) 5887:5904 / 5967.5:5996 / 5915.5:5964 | -0.07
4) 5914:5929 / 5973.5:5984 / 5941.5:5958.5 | -0.04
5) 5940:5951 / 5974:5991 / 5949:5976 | 0.03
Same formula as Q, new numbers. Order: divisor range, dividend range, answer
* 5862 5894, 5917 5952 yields 1.07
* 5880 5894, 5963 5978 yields 1.16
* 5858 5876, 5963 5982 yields 1.04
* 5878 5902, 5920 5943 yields 1.11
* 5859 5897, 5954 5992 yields 1.09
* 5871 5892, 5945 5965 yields 1.09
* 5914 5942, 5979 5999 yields 1.06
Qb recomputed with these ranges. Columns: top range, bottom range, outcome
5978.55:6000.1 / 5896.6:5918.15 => 1.06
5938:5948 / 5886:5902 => 1.23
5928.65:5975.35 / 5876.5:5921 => 1.08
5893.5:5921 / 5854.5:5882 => 0.92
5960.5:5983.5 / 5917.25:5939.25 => 1.04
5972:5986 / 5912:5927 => 1.02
